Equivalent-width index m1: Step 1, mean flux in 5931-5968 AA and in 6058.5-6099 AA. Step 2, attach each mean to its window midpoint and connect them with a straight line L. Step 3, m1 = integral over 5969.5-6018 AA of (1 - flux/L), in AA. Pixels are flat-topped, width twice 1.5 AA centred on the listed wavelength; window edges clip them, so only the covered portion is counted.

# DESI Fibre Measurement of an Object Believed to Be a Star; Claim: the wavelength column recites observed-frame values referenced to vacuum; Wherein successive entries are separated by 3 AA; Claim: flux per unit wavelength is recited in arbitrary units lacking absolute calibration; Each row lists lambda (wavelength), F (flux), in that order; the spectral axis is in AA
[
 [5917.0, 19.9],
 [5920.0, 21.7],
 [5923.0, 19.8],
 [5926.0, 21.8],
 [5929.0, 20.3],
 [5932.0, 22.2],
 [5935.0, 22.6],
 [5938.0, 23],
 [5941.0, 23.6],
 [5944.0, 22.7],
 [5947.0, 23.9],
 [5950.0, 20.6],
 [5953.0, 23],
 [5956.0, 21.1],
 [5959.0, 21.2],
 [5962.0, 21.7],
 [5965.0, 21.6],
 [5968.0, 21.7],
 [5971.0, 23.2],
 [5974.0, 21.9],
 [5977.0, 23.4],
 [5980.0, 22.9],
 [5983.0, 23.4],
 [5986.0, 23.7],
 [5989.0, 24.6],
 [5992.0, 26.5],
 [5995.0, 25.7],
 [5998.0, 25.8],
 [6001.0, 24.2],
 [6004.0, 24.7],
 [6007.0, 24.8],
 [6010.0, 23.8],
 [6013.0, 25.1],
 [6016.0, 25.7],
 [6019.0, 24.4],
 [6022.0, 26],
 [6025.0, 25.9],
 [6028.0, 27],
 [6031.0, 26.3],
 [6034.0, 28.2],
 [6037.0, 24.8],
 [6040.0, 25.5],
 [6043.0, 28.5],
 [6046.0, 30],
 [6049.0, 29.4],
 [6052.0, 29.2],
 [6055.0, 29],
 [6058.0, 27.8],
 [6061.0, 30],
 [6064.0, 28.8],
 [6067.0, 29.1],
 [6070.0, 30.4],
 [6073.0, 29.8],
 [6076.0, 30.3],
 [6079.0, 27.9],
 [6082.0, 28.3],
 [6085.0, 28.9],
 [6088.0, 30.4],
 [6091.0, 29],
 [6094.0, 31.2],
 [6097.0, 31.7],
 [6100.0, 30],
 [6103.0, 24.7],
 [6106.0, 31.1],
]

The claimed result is 0.9 AA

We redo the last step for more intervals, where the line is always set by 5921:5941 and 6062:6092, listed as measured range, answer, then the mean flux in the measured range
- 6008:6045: 1.02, 26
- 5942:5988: 2.11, 22.4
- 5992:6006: 0.02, 25.2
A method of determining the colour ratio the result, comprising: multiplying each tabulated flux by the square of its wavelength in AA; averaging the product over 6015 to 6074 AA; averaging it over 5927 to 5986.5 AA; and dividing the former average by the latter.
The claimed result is 1.28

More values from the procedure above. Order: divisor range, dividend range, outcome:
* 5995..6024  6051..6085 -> 1.19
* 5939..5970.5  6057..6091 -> 1.37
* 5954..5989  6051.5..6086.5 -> 1.34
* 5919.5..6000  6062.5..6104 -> 1.34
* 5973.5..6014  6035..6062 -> 1.18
